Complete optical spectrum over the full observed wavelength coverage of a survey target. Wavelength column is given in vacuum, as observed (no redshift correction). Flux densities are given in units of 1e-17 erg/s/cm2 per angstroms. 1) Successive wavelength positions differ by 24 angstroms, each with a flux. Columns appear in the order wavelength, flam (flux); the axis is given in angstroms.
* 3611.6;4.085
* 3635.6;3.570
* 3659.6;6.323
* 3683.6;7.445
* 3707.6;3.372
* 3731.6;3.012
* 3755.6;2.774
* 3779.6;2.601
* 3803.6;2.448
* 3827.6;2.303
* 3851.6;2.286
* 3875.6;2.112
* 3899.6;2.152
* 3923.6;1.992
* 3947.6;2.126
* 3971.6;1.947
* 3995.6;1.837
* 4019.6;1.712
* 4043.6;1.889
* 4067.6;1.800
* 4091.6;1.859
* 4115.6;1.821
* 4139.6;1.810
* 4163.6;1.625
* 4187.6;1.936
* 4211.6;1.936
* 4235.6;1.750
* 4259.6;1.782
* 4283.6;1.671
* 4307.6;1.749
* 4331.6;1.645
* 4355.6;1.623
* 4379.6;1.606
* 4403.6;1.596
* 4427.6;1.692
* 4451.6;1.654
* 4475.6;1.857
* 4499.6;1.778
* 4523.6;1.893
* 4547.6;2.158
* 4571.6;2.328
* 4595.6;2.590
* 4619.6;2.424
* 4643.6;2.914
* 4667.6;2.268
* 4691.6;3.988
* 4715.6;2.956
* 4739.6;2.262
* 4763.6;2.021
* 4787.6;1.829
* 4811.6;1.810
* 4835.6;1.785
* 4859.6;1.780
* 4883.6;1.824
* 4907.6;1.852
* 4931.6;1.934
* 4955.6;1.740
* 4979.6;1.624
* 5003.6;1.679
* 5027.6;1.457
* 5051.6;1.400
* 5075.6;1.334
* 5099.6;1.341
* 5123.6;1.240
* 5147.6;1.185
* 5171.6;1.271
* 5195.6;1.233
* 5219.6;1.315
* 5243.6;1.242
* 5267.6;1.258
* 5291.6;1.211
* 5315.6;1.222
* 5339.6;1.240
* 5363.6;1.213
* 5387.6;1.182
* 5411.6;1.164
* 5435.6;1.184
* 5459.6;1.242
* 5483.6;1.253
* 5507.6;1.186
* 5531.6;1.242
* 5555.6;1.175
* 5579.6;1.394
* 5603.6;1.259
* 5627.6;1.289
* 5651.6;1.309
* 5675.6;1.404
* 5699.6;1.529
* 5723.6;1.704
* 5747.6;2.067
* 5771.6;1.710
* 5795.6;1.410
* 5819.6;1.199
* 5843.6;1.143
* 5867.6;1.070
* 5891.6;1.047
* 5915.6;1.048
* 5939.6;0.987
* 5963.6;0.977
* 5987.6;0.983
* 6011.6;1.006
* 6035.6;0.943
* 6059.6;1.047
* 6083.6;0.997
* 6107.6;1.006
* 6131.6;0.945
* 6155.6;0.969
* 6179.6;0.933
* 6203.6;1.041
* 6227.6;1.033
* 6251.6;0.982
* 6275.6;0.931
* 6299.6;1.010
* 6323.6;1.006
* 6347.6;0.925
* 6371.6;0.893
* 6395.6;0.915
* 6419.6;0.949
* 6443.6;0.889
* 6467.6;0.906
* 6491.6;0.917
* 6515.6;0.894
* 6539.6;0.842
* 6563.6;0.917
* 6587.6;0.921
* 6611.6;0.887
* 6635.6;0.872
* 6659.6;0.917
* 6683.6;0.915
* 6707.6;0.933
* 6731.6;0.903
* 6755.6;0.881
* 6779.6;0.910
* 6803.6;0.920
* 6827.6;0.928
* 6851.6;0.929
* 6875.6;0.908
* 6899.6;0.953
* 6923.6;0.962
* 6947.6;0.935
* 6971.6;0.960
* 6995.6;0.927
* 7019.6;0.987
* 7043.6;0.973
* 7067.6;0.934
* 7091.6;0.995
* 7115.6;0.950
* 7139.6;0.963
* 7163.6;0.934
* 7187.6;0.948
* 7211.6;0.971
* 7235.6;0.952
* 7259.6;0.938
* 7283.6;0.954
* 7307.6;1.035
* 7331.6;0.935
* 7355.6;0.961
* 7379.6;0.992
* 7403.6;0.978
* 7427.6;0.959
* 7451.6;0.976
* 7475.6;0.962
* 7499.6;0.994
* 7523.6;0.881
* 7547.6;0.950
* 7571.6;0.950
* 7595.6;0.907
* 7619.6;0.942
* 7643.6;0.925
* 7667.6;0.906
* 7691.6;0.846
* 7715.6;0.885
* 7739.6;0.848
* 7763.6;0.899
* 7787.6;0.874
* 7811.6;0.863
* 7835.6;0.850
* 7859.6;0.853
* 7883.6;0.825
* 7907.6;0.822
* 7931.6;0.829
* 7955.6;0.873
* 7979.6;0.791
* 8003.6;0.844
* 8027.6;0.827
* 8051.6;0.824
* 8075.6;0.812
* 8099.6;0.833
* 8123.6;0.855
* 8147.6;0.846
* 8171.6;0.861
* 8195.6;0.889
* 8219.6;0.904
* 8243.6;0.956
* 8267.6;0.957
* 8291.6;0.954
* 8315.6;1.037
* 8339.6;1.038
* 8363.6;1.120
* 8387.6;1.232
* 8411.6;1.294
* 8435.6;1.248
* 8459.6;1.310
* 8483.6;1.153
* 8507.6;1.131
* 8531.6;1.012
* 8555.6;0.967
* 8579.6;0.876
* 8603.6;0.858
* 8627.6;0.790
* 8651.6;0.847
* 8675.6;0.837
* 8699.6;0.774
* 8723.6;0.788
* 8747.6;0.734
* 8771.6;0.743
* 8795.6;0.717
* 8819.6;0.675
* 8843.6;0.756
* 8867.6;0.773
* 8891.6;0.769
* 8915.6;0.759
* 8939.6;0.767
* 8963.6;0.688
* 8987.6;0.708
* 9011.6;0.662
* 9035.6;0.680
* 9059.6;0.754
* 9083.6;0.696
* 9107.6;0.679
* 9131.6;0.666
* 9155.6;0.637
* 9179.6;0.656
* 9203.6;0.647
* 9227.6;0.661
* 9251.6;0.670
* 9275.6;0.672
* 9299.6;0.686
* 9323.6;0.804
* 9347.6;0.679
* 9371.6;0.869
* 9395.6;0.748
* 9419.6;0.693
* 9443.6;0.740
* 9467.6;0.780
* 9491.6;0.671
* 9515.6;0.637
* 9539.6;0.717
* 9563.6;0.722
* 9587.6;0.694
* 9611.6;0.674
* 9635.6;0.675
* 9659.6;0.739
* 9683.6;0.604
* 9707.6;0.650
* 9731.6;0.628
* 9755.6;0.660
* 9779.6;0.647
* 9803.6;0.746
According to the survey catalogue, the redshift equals 2.02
